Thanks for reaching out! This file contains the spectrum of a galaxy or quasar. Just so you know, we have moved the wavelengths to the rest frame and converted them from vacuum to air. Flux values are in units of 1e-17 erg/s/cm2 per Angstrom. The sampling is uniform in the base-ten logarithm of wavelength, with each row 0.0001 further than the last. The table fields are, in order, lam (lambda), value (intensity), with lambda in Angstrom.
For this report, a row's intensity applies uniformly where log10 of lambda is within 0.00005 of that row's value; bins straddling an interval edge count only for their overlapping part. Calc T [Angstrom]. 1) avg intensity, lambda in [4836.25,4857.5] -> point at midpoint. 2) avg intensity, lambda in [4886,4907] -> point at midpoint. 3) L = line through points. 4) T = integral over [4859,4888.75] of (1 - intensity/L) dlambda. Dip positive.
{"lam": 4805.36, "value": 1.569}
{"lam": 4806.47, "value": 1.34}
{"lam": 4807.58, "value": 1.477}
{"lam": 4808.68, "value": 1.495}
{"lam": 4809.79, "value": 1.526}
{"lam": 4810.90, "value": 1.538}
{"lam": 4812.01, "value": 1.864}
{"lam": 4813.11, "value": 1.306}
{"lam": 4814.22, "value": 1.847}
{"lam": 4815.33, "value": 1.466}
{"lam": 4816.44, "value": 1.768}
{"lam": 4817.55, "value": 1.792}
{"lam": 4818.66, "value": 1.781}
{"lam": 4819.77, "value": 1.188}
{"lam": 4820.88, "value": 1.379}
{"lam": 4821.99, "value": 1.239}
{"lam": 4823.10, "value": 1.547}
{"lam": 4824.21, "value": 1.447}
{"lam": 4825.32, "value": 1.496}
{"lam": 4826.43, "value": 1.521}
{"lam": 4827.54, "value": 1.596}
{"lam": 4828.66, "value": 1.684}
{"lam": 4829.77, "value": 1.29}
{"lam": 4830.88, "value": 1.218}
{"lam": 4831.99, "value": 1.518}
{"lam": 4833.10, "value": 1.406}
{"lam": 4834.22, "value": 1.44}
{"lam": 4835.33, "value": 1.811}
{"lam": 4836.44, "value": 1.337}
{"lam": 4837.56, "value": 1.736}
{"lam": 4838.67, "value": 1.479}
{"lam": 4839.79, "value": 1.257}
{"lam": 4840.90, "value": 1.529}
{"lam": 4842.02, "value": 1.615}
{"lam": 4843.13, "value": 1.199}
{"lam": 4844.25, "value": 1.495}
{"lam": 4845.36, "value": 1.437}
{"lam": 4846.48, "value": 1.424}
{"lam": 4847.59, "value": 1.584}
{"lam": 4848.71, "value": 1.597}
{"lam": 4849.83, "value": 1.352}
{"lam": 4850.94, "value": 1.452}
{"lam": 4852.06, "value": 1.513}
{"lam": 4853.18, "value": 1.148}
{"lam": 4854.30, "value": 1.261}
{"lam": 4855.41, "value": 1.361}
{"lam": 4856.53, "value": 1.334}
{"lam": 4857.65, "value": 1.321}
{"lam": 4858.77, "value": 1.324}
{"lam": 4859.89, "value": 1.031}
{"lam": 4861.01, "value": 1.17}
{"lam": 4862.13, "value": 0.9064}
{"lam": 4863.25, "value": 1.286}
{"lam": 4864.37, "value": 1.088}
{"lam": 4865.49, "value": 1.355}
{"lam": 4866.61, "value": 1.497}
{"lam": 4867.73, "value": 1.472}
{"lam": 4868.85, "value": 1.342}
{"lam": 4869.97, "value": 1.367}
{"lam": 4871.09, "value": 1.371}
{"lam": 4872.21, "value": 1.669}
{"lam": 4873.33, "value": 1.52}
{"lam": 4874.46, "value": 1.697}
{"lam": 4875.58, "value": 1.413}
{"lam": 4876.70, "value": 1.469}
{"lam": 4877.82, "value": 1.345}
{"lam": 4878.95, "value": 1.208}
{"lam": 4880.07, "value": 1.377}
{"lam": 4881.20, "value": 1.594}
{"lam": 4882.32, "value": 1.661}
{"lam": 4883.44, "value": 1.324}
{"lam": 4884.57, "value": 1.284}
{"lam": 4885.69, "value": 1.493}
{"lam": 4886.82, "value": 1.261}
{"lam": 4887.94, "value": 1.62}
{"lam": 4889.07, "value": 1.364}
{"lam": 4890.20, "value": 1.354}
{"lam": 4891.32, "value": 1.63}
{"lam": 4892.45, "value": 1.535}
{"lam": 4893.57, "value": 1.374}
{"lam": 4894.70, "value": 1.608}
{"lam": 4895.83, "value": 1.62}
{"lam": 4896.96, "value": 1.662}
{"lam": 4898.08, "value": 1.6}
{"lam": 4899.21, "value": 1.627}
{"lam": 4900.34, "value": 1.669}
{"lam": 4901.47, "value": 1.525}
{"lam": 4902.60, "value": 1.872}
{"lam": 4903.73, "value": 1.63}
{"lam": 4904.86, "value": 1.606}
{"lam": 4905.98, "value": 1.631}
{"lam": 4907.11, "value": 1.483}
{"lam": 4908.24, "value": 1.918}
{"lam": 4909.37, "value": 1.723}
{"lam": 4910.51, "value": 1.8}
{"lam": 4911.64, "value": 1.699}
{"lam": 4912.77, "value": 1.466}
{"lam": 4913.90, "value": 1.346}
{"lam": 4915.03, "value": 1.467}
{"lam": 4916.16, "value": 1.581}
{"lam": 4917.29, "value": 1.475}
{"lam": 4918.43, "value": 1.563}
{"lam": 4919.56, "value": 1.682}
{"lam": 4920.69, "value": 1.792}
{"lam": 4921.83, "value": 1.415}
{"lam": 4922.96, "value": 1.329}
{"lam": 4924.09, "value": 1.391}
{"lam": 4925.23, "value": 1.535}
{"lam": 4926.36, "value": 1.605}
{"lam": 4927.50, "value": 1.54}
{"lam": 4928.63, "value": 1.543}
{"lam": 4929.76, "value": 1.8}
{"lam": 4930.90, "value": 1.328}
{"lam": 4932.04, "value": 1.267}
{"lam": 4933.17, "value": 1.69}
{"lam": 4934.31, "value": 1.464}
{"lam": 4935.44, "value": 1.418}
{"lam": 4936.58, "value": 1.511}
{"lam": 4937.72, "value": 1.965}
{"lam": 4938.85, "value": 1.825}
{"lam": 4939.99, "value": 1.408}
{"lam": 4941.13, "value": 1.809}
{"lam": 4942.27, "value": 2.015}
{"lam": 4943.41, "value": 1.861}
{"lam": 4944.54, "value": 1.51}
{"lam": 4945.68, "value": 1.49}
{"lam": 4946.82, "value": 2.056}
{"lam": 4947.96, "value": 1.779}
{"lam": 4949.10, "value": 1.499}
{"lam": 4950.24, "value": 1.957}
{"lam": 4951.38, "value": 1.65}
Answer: 2.5 Angstrom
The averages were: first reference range 1.43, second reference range 1.56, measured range 1.38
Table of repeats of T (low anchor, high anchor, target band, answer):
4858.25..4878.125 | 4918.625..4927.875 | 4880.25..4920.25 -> -2.8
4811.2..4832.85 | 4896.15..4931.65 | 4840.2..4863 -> 2.8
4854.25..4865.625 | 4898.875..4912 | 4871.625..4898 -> -0.3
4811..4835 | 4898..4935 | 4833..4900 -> 5.1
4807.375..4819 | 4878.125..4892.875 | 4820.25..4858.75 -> 2.9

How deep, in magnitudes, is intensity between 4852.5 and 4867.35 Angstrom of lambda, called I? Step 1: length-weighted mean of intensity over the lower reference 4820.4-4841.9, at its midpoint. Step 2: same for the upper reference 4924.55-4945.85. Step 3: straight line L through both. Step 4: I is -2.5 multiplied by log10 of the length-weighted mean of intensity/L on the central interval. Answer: 0.21 mag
